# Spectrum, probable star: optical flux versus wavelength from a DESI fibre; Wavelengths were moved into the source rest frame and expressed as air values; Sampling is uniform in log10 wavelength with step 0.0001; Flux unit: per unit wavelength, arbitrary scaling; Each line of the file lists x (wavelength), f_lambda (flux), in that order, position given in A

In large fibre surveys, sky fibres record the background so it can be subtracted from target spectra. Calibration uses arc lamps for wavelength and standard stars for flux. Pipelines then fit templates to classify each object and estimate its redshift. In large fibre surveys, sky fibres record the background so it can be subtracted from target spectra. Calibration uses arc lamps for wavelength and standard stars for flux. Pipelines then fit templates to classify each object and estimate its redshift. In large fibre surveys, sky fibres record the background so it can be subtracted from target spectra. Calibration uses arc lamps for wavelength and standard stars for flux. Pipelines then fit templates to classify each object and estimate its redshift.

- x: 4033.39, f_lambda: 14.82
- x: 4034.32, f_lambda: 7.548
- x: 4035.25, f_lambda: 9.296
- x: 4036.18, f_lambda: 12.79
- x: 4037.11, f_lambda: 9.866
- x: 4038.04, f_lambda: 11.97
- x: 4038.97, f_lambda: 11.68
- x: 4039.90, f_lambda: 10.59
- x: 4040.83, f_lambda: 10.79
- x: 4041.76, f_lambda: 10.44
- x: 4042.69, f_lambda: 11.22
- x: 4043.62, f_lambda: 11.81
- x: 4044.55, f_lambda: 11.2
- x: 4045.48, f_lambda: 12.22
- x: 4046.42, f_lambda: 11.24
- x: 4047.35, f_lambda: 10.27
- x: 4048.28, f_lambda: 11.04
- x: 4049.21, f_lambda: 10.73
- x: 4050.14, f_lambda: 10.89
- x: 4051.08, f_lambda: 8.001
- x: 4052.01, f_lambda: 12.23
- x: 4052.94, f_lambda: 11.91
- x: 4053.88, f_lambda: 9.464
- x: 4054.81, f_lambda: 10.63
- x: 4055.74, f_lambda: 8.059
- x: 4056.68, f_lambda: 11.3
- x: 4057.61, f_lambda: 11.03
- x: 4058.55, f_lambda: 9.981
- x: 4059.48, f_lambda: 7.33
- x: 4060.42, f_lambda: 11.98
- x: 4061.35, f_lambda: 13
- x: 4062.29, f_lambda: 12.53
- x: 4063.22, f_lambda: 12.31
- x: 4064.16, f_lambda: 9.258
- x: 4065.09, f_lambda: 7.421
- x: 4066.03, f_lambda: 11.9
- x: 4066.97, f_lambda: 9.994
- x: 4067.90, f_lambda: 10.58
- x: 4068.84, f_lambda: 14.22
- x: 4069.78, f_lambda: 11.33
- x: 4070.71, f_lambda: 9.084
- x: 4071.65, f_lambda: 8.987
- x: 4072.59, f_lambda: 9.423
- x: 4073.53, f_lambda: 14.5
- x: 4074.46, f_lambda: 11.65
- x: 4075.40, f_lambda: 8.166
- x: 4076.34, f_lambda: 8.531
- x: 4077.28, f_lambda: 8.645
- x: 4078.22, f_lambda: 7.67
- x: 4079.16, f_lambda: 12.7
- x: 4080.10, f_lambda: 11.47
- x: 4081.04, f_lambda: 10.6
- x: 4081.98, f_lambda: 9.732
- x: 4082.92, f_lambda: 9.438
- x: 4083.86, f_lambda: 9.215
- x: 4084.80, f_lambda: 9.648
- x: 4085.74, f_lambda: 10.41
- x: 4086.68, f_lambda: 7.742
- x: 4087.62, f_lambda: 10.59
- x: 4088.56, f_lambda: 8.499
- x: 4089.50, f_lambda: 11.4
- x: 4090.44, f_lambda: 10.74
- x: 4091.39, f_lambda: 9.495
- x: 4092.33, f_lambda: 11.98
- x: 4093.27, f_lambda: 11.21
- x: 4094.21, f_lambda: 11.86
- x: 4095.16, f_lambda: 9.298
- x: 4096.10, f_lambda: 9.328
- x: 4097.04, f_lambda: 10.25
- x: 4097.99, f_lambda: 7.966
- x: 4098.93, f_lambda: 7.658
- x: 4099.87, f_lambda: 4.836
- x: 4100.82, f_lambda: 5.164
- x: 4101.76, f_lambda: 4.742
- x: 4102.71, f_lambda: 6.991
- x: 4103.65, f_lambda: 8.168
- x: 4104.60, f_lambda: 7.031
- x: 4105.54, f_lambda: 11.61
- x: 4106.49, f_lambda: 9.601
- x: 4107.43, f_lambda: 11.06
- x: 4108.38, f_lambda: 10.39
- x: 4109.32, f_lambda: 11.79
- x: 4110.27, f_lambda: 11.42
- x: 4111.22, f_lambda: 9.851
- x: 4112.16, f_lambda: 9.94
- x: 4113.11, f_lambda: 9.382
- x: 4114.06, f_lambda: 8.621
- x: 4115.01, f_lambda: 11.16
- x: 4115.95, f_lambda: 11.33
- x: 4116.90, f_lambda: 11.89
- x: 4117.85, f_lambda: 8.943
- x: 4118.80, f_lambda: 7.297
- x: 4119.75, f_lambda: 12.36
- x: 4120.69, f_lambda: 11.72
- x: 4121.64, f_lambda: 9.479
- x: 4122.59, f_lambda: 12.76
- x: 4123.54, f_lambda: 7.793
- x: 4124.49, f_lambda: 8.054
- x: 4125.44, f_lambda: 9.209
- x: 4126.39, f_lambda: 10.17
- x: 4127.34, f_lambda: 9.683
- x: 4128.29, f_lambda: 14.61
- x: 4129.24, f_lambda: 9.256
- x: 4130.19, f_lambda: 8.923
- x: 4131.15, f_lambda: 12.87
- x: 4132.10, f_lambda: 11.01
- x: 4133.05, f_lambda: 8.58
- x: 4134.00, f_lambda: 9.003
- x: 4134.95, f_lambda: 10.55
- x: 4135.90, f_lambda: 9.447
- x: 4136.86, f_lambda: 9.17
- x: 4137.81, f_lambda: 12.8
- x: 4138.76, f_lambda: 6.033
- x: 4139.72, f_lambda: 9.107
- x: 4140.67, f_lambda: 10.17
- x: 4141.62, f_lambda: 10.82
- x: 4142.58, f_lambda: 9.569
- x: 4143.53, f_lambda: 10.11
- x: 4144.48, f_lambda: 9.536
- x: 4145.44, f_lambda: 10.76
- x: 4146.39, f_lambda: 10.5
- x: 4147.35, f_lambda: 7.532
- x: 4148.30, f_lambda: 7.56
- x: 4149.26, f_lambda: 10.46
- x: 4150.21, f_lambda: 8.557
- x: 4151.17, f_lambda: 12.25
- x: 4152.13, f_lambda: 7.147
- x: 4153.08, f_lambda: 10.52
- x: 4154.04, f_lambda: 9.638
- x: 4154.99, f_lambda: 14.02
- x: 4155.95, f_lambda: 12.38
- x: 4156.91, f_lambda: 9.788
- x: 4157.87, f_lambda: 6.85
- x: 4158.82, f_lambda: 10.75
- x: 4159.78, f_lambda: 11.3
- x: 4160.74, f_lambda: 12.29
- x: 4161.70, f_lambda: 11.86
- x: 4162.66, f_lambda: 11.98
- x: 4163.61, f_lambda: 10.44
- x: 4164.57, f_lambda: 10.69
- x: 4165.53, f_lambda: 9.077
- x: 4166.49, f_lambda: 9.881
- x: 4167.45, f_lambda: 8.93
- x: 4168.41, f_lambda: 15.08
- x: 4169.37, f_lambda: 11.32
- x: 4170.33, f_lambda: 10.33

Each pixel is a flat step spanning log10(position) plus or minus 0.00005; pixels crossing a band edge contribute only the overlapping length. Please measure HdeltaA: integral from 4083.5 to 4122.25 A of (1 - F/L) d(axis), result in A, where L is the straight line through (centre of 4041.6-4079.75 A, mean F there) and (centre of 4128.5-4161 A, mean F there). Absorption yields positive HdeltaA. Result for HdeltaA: 2.7 A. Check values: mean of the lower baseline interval 10.6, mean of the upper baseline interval 10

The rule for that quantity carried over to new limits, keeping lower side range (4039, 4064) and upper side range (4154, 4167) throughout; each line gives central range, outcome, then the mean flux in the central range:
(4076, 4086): 0.93 A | 9.83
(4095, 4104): 2.88 A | 7.37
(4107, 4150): 3.09 A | 10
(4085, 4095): 0.46 A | 10.3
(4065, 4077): 0.37 A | 10.5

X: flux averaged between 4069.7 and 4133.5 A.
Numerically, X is 9.8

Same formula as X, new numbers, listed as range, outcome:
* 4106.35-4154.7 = 10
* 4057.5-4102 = 9.92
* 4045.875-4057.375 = 10.5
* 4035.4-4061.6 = 10.8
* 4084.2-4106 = 8.98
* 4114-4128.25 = 10.2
